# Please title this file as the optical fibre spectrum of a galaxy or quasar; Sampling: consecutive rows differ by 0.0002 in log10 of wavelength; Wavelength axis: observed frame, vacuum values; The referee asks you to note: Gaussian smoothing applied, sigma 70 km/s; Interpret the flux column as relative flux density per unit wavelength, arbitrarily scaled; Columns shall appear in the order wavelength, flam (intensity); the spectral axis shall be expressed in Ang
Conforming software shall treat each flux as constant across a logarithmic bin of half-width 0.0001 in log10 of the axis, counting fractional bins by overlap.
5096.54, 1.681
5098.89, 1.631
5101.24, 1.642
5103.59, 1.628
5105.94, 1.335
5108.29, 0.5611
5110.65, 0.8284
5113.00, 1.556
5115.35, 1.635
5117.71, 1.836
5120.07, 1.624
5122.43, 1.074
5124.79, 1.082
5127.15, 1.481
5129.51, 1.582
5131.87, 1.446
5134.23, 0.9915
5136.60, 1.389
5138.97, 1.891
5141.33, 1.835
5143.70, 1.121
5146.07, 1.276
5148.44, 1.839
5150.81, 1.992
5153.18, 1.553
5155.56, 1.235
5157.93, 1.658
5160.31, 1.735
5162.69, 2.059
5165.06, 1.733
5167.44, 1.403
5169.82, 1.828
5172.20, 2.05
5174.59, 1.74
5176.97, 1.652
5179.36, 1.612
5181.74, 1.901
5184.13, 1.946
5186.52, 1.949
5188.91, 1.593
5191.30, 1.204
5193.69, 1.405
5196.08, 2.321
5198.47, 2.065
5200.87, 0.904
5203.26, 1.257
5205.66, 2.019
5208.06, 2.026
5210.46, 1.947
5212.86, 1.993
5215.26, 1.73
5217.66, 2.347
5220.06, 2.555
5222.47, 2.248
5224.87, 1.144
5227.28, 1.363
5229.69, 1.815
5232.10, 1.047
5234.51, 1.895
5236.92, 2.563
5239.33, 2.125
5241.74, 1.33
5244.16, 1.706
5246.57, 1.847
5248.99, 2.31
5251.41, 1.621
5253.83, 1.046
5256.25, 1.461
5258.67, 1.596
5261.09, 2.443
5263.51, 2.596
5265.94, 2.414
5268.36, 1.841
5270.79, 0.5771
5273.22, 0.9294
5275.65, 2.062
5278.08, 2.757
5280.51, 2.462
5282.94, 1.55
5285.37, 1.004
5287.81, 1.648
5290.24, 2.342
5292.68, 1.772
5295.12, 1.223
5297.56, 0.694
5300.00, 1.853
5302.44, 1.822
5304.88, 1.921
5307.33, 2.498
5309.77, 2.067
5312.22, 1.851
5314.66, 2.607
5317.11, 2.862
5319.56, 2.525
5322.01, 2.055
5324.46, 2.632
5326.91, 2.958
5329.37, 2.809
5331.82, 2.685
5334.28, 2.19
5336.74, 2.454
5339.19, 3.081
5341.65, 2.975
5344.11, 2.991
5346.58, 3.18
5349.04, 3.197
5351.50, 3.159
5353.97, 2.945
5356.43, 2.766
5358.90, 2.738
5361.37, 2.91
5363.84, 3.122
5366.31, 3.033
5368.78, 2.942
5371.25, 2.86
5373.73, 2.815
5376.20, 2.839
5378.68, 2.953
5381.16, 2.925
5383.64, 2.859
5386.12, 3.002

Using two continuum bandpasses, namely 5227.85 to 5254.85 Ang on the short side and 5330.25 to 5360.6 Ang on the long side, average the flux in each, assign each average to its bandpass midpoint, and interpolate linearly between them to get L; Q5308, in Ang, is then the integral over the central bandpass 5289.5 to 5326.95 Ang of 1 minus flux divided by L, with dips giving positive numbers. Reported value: 6.1 Ang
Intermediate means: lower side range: 1.75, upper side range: 2.86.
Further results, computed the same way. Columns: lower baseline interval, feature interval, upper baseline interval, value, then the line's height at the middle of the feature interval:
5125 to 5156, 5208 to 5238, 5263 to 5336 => -1.9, 1.78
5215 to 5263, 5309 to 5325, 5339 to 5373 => 1.4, 2.6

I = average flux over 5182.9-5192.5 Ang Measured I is 1.67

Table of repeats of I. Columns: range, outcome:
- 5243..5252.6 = 1.87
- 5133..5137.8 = 1.19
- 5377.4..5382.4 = 2.93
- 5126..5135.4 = 1.38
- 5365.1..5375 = 2.91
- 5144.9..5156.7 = 1.58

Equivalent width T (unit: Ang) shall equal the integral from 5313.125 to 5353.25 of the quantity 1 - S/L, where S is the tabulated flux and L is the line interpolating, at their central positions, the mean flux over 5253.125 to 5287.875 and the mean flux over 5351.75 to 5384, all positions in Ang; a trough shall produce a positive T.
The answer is -4.17 Ang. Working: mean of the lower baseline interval 1.77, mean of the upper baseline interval 2.91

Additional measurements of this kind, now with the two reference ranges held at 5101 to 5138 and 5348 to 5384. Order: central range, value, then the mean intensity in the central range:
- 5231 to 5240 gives 0.85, 1.91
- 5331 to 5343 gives 0.32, 2.68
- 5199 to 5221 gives 0.89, 1.86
